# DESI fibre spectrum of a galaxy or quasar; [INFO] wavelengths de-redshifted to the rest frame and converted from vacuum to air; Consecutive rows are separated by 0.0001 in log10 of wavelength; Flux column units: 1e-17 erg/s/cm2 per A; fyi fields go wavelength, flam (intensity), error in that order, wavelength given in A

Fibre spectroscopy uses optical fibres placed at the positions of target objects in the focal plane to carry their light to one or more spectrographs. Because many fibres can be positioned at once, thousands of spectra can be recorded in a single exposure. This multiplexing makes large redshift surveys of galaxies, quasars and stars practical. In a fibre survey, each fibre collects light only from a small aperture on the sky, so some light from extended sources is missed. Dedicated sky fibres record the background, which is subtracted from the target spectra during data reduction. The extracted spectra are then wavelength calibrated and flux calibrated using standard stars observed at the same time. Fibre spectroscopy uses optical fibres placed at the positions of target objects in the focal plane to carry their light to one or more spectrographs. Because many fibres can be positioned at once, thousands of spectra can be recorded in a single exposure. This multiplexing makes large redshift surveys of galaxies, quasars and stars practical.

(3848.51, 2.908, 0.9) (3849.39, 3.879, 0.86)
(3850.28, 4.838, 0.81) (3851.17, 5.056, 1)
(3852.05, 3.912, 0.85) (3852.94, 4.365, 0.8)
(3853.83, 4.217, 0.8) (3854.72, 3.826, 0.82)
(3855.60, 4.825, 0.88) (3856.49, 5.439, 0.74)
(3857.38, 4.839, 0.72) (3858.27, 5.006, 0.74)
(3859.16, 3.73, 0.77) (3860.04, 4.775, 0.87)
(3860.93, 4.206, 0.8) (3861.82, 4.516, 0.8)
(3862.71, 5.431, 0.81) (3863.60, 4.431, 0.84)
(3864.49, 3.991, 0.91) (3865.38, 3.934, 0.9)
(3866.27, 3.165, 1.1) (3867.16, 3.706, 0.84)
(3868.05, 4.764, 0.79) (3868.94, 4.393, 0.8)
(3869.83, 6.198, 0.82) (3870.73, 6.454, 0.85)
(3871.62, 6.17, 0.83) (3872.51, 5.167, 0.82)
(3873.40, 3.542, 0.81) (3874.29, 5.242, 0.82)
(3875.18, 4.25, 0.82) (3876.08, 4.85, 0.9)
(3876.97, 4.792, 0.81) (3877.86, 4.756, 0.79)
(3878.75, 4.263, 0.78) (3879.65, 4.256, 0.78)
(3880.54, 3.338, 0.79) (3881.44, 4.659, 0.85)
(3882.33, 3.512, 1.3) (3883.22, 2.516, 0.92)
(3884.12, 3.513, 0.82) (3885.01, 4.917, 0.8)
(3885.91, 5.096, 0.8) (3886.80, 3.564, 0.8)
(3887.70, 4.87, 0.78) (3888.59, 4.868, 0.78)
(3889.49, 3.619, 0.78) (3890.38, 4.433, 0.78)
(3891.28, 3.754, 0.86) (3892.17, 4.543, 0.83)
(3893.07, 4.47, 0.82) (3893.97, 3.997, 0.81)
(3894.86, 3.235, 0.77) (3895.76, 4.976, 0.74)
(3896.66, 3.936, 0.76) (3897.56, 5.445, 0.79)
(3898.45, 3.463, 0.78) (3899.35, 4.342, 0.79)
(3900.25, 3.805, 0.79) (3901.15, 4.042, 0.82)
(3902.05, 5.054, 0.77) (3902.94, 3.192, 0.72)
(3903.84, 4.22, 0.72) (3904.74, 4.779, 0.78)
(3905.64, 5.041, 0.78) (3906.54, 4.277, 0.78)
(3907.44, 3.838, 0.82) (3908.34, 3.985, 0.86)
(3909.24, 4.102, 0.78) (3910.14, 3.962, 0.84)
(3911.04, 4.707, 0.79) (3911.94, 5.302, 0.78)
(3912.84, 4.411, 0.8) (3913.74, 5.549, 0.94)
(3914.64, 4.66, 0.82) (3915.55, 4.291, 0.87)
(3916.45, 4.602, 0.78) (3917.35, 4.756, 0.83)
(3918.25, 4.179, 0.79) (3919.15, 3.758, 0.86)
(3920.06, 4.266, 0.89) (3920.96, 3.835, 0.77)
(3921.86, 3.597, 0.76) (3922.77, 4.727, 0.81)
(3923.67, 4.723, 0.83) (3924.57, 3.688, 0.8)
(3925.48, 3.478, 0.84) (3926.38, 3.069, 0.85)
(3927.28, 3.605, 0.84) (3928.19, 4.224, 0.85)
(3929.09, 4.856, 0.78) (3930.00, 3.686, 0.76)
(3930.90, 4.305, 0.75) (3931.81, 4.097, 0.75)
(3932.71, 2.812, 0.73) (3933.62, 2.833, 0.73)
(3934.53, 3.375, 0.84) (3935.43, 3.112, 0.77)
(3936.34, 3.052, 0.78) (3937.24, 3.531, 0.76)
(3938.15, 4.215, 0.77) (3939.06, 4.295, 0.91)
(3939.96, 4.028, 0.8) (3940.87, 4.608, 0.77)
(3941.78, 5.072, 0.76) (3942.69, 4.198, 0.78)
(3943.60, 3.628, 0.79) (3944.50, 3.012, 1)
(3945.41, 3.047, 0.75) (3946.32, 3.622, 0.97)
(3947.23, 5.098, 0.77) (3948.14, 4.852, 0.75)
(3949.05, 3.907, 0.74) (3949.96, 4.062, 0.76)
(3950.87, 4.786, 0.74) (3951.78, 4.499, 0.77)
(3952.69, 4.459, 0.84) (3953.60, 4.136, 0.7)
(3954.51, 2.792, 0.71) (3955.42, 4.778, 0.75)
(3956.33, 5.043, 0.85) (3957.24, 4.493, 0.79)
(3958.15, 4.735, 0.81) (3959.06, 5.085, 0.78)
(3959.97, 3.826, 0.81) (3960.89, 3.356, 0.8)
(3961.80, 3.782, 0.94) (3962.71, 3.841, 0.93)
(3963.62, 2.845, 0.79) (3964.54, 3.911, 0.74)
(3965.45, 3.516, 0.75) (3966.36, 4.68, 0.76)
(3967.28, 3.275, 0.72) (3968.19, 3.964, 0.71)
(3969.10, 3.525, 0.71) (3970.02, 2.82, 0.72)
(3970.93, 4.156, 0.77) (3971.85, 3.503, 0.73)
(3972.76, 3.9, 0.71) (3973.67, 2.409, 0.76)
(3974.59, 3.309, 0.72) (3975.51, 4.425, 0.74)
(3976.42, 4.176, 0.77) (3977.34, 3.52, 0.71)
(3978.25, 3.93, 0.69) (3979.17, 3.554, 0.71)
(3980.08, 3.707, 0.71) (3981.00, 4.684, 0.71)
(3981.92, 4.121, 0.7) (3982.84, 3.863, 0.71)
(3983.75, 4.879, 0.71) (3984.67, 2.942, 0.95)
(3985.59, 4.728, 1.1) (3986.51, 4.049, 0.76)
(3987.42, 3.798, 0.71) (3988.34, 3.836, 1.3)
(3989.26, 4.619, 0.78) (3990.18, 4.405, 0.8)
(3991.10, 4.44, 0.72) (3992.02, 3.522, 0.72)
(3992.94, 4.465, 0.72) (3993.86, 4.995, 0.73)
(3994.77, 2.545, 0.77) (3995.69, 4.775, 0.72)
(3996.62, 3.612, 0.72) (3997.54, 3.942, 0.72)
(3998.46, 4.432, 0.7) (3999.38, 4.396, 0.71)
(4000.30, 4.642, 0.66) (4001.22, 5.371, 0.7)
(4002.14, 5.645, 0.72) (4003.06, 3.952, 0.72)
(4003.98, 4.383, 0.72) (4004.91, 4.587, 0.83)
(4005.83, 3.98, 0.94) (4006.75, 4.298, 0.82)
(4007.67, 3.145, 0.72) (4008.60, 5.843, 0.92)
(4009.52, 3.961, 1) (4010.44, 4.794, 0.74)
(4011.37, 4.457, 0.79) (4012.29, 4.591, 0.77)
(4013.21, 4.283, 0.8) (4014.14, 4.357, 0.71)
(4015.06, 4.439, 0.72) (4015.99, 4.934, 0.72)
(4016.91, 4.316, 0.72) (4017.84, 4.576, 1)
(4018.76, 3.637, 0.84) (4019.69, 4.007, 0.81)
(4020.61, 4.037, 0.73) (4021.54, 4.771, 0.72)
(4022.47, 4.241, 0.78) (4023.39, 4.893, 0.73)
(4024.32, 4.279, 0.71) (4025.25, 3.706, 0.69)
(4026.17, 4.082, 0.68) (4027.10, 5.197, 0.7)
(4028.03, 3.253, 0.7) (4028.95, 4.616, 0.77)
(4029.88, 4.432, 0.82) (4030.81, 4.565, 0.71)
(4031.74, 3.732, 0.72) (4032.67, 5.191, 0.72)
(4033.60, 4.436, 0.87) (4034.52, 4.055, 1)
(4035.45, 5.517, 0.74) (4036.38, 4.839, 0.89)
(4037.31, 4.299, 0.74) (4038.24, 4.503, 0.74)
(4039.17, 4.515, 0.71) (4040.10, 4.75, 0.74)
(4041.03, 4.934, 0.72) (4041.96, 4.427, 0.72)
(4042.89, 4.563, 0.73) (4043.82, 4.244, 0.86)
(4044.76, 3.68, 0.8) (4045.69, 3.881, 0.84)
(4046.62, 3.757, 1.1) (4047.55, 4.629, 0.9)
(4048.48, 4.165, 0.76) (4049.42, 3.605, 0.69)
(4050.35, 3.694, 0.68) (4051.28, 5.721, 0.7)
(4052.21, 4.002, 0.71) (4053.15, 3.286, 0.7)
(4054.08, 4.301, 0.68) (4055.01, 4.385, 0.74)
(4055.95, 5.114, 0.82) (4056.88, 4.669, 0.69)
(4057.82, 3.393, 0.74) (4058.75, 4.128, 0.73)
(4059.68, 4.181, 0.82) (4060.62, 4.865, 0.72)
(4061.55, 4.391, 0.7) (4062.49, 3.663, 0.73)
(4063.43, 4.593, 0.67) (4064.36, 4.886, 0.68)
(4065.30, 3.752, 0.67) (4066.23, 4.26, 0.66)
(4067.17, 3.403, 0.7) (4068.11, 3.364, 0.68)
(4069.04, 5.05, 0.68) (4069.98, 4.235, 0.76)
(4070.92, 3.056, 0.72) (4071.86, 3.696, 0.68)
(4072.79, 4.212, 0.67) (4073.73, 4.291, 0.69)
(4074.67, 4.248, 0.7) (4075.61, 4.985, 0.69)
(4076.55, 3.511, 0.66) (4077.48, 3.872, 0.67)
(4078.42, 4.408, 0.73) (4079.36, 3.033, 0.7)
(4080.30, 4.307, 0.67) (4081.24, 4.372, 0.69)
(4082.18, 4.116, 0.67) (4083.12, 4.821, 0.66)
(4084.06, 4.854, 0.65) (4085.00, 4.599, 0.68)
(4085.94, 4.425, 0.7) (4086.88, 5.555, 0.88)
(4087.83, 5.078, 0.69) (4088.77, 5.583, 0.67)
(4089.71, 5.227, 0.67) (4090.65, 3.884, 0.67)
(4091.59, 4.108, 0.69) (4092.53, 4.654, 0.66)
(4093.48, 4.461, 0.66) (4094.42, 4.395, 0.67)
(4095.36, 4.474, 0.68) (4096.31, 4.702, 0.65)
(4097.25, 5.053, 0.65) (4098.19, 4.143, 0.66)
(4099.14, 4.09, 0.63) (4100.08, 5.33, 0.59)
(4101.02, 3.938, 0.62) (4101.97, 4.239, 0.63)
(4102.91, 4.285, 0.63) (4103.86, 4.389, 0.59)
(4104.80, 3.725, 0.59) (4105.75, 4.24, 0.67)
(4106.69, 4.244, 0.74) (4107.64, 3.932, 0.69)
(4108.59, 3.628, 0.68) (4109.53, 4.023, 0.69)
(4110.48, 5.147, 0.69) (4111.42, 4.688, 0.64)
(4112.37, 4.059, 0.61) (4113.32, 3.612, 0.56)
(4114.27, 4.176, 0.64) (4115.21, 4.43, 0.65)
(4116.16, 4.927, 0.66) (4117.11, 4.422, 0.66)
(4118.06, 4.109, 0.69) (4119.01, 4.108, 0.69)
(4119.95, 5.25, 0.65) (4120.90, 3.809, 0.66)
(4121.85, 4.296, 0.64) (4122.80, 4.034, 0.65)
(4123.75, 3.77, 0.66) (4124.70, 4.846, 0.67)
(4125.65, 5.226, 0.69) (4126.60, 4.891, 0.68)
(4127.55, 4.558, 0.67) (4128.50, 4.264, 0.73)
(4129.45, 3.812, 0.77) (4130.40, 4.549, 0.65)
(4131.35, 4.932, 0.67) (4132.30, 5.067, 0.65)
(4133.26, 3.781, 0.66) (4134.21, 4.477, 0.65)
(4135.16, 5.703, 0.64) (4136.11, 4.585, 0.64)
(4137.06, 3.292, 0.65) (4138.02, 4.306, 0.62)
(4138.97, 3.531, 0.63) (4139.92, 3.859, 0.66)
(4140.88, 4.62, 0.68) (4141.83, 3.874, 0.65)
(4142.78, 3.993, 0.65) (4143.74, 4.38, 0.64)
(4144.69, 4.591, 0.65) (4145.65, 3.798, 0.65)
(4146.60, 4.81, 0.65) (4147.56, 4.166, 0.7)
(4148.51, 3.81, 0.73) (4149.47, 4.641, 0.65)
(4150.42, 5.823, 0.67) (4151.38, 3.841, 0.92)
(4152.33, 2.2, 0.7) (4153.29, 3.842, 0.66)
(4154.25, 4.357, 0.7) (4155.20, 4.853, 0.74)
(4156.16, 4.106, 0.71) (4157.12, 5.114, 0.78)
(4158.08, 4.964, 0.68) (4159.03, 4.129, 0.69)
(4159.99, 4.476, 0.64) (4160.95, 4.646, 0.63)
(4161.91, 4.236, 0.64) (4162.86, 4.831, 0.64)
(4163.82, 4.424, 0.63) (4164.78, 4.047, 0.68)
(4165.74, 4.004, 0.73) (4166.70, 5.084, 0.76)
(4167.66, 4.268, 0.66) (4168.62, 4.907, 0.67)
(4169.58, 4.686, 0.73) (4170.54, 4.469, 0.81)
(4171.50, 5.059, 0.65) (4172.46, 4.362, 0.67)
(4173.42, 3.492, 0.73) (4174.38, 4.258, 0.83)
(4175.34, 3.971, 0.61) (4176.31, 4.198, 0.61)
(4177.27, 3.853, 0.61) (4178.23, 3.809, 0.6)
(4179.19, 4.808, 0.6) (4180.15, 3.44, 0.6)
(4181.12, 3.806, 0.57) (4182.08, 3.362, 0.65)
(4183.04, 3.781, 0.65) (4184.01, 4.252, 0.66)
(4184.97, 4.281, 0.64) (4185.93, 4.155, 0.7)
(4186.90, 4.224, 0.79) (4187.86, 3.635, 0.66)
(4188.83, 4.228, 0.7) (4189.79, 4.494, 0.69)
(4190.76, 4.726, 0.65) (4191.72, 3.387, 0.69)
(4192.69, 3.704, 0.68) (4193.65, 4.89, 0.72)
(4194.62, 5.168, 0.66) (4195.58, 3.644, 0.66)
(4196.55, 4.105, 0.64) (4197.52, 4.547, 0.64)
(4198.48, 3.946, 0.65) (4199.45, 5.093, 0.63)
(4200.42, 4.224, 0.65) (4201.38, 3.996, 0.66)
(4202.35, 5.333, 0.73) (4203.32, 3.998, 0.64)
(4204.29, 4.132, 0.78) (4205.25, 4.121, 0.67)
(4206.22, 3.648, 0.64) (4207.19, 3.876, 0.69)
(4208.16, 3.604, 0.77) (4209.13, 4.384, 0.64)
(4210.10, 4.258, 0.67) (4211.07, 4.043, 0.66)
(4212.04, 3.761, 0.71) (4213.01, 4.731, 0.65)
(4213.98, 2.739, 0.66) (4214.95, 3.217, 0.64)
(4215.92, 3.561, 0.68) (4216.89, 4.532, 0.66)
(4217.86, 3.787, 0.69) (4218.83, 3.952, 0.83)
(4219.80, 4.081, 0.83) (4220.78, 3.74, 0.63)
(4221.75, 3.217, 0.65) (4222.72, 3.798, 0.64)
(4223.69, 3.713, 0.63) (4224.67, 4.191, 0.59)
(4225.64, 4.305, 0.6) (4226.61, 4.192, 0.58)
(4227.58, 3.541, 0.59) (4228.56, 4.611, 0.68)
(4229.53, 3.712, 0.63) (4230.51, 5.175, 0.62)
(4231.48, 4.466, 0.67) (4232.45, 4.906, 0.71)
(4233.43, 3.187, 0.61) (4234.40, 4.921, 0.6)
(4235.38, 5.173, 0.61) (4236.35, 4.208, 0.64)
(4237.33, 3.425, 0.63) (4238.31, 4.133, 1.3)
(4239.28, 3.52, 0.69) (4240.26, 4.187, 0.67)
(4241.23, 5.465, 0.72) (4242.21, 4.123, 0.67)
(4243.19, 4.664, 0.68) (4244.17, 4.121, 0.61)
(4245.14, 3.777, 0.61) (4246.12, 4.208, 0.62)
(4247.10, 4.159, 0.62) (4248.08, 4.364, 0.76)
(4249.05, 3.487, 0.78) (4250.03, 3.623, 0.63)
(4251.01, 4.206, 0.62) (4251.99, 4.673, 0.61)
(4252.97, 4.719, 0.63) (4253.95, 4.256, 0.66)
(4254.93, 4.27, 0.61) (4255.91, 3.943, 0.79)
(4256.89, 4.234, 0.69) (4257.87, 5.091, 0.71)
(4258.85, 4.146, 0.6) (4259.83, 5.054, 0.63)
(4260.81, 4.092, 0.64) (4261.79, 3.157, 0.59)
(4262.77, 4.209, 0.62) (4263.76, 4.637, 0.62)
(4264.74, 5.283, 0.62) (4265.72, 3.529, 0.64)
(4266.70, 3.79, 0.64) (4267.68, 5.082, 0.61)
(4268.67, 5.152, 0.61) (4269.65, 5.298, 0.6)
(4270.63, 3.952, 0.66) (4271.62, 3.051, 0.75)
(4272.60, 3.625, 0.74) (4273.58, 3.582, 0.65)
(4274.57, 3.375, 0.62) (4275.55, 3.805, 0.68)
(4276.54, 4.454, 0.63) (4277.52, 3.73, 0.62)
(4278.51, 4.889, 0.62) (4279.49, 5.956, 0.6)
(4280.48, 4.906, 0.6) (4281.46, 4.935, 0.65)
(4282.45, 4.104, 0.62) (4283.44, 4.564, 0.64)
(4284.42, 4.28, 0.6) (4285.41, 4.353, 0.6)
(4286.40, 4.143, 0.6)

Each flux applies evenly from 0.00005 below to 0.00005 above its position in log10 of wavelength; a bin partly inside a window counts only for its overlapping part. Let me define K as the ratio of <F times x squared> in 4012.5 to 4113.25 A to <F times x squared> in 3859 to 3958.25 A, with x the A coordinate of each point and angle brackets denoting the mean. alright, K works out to 1.10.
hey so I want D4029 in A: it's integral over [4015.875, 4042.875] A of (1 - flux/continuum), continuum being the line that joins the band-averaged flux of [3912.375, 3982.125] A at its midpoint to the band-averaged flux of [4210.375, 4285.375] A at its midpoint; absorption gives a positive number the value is -2.7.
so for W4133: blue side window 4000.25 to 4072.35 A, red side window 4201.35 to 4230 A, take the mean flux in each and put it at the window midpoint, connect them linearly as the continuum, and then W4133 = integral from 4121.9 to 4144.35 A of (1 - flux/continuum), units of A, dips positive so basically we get -1.3 A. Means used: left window 4.33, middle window 4.36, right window 3.96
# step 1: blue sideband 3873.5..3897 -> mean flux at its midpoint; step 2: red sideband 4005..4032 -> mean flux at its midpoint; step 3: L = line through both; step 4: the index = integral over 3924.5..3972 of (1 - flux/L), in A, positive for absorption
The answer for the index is 4.1 A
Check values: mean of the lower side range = 4.23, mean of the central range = 3.91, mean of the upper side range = 4.33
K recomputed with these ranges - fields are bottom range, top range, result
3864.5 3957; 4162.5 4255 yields 1.14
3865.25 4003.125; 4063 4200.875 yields 1.15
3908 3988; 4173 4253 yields 1.17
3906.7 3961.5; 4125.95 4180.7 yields 1.17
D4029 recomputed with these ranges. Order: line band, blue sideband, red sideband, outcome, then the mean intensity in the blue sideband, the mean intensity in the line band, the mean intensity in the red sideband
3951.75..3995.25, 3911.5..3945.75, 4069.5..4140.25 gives 1.62 A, 4.01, 3.95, 4.36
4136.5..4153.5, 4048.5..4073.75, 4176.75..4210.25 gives 0.25 A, 4.15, 4.08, 4.14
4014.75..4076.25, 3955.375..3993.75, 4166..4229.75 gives -4.36 A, 3.96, 4.29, 4.11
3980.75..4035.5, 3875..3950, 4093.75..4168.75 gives -1.26 A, 4.13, 4.33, 4.35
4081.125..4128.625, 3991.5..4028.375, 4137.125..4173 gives -1.28 A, 4.34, 4.46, 4.34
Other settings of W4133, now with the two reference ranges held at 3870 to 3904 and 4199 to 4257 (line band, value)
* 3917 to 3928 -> 0.92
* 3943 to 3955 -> 0.89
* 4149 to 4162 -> -0.63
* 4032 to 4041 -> -0.87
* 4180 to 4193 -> 0.55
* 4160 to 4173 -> -1.14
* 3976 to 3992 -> 0.88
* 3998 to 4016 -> -0.99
